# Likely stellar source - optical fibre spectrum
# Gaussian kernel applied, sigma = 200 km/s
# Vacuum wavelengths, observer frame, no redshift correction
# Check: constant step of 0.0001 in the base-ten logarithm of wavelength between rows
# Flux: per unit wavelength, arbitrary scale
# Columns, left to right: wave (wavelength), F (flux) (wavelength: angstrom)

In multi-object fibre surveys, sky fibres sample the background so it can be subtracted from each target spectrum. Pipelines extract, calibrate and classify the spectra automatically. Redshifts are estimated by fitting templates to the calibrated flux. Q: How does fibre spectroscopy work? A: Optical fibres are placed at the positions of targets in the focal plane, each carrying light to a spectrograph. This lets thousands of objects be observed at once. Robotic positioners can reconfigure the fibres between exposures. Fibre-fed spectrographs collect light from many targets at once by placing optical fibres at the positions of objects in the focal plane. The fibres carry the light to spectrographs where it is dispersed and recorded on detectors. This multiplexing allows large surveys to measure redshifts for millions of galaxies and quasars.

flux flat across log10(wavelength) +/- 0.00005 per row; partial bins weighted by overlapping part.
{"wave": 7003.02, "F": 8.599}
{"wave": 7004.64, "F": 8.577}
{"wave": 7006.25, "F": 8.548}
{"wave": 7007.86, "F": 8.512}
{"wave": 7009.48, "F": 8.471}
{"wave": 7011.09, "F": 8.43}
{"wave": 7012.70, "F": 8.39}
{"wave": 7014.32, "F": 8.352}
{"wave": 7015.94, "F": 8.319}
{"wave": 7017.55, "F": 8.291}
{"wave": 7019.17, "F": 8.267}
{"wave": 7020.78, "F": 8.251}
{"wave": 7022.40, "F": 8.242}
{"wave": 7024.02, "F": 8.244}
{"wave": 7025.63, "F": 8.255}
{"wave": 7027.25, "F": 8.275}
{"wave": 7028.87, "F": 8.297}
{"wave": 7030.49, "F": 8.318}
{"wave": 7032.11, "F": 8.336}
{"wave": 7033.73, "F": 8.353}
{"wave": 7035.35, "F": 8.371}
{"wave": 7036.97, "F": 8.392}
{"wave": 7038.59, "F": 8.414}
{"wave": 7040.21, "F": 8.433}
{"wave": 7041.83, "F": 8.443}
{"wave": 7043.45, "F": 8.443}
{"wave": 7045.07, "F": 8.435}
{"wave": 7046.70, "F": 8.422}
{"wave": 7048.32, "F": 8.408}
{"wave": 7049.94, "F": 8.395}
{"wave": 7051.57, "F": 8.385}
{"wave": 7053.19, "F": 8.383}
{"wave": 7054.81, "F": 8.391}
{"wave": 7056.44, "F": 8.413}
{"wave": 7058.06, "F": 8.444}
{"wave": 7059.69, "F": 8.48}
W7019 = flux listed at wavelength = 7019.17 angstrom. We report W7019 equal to 8.267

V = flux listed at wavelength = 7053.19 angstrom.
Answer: 8.383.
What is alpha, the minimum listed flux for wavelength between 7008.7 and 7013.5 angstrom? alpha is 8.39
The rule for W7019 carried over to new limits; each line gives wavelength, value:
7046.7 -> 8.422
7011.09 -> 8.43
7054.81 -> 8.391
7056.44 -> 8.413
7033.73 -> 8.353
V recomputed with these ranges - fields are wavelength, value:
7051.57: 8.385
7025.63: 8.255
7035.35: 8.371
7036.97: 8.392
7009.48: 8.471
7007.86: 8.512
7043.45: 8.443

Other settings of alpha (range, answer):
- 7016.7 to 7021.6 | 8.251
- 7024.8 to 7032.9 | 8.255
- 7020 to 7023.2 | 8.242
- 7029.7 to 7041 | 8.318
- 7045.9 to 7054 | 8.383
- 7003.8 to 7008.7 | 8.512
